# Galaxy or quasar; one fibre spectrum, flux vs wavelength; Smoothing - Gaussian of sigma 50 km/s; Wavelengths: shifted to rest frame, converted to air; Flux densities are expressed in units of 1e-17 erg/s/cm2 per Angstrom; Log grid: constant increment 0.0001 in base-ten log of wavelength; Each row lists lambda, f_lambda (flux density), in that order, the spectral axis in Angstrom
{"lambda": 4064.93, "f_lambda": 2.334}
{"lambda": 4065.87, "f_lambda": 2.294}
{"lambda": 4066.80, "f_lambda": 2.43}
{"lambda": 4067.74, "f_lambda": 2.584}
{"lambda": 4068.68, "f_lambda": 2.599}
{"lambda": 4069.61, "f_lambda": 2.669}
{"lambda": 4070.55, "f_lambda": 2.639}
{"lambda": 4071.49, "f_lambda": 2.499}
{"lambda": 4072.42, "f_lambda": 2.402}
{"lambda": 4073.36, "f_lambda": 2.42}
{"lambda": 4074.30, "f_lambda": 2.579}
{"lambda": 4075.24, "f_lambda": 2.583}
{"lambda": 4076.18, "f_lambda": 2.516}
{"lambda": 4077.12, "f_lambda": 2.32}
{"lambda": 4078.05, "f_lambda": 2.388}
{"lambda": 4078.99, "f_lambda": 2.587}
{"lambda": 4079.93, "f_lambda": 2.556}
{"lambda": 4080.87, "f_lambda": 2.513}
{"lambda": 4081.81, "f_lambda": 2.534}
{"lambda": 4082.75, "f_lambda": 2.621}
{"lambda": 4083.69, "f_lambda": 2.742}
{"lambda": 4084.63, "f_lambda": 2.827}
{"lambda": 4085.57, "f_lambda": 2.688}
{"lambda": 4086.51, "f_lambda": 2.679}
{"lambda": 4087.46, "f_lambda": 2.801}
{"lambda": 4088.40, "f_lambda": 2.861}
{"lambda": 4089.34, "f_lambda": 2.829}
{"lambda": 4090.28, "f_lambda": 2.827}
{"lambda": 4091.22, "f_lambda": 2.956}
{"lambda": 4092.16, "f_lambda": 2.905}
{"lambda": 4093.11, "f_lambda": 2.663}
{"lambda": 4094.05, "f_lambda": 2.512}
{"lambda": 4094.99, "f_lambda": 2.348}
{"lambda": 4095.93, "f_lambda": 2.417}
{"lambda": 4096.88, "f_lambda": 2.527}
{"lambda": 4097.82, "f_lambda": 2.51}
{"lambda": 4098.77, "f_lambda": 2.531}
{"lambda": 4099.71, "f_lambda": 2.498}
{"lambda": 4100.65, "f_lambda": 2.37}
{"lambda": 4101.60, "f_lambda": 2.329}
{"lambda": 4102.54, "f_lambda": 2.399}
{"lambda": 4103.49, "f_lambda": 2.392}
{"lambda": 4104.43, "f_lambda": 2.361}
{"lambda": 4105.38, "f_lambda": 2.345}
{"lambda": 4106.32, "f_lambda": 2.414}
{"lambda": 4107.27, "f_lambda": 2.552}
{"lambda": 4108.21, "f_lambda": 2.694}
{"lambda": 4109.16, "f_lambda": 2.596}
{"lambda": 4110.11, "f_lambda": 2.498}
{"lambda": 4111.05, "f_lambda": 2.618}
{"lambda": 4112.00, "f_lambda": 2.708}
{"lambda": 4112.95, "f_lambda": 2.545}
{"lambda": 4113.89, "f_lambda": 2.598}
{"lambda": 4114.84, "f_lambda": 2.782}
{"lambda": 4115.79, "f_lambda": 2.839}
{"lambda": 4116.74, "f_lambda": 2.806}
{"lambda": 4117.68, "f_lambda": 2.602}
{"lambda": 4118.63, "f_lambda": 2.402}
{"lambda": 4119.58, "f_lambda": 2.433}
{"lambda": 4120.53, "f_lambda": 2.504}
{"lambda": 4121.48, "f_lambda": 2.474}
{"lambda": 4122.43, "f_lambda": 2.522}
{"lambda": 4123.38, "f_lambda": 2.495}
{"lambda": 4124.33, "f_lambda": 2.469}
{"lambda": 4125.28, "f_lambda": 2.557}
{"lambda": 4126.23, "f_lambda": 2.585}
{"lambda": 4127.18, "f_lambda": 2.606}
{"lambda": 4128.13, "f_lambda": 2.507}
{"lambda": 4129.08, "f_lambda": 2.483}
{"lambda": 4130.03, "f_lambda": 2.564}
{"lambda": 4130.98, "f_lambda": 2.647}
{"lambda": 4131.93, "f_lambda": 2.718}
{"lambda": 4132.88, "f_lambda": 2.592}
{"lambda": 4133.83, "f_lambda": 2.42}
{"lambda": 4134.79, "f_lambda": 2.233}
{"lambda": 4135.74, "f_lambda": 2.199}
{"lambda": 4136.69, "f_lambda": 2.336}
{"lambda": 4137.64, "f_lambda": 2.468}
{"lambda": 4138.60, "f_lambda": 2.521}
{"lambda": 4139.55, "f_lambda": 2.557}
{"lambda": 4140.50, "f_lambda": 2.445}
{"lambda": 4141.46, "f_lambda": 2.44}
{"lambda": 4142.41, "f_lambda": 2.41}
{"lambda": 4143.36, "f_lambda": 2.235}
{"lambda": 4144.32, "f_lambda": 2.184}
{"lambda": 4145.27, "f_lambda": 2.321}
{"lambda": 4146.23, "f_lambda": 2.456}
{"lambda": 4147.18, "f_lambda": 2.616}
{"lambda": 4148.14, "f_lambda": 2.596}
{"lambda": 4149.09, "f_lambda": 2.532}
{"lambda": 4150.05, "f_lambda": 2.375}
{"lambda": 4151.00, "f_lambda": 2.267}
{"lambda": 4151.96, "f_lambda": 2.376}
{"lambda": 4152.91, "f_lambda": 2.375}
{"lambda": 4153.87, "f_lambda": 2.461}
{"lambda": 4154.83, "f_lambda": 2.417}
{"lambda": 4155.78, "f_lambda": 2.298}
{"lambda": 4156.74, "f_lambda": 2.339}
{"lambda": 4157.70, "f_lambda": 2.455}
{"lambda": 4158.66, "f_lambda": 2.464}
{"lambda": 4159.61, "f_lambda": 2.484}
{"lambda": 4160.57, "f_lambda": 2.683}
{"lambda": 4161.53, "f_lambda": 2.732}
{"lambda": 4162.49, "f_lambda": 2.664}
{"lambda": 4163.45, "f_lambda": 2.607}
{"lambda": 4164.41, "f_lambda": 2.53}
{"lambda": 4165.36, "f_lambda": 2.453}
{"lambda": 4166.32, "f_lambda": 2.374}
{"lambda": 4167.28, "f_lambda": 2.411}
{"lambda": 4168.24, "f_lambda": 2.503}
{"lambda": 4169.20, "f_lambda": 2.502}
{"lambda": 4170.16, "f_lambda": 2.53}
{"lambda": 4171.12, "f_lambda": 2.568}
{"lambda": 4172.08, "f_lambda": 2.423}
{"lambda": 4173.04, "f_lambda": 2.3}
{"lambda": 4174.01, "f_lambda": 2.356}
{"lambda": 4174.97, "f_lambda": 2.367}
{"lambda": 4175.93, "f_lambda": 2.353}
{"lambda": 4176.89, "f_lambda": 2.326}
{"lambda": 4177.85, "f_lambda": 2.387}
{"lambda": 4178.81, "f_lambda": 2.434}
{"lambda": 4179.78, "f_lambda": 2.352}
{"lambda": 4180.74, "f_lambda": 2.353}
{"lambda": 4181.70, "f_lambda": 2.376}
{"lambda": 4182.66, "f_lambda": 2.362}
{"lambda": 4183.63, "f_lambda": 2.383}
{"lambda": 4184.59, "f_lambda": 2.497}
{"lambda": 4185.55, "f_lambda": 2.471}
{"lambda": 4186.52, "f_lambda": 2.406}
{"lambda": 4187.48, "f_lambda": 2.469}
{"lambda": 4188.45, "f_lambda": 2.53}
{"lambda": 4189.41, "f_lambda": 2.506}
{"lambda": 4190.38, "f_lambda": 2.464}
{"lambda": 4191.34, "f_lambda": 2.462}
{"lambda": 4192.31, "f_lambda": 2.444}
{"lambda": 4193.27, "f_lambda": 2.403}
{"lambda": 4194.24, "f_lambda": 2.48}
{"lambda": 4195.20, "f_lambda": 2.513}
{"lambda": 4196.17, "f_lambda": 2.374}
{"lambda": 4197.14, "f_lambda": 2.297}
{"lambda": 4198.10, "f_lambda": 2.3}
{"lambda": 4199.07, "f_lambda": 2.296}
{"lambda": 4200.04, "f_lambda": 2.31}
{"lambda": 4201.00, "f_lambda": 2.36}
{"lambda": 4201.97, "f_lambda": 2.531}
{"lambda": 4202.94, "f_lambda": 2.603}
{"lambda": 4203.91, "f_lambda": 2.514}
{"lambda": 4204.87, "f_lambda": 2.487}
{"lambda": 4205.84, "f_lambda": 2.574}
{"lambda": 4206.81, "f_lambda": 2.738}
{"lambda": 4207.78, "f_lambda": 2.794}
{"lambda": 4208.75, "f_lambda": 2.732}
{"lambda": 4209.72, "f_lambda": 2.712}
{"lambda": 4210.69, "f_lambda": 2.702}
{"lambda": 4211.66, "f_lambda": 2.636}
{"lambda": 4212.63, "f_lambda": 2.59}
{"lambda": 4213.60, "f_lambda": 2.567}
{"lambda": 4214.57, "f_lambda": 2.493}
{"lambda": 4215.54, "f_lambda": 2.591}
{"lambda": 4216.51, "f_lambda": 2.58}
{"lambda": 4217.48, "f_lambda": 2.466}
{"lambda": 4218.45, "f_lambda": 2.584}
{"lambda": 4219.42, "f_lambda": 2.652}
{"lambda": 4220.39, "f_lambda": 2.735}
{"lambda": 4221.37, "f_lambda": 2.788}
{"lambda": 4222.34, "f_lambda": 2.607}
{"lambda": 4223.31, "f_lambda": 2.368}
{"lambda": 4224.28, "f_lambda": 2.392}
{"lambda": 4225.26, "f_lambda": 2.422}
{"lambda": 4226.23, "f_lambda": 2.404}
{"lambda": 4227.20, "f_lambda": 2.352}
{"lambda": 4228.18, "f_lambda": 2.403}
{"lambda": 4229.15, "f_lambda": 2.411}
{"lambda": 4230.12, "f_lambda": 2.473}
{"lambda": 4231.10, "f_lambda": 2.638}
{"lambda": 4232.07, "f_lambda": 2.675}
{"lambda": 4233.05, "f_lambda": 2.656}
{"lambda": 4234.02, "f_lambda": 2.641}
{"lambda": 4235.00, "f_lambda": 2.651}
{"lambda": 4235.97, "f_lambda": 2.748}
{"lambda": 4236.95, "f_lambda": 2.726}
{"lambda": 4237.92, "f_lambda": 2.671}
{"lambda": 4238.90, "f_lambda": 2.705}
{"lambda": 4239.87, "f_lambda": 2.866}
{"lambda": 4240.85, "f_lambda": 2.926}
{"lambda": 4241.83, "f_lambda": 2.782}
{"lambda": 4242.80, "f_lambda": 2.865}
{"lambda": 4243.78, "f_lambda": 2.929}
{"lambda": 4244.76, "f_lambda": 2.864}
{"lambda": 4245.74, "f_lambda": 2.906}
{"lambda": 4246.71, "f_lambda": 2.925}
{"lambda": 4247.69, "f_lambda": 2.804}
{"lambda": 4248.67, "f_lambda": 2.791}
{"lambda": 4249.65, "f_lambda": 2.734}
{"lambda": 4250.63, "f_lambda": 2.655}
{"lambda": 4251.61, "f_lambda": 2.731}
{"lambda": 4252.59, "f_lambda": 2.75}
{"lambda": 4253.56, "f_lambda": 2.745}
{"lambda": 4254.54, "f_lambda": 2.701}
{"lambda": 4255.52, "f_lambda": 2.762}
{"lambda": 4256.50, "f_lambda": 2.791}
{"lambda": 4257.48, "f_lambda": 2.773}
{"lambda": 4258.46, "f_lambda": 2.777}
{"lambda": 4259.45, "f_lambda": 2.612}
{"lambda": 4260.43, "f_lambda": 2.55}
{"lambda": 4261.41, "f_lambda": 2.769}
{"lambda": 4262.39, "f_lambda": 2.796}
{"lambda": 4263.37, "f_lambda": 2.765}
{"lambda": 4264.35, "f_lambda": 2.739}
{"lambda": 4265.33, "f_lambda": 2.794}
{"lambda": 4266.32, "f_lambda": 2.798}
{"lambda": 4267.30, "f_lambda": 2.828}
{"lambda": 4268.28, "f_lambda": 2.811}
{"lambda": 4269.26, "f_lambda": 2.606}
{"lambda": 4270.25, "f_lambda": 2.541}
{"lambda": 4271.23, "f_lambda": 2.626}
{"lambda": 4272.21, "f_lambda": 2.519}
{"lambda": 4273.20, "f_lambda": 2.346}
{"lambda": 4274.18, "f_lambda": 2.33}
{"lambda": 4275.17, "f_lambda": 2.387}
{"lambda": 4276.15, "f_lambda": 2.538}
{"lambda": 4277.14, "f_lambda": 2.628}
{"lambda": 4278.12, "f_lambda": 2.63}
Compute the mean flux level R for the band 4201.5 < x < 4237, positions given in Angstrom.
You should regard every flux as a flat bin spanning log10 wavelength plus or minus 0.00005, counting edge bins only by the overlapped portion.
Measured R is 2.58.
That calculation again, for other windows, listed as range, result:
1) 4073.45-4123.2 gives 2.58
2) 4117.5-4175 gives 2.47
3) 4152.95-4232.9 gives 2.49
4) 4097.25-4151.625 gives 2.49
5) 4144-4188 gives 2.44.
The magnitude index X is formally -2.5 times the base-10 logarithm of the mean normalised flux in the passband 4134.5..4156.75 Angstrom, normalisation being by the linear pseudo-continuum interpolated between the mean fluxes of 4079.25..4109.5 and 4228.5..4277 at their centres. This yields 0.10 mag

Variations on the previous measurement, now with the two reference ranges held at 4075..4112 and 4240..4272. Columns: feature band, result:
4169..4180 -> 0.112 mag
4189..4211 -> 0.082 mag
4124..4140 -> 0.051 mag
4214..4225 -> 0.064 mag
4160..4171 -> 0.047 mag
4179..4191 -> 0.106 mag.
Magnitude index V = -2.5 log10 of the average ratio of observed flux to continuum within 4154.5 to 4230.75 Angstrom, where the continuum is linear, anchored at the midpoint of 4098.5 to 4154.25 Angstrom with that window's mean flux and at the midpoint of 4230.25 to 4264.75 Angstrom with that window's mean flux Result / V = 0.06 mag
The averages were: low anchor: 2.49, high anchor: 2.75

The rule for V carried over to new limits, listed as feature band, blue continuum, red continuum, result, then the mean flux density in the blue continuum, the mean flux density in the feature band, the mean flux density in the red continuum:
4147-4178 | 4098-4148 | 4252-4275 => 0.040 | 2.5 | 2.46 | 2.68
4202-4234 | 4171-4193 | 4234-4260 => 0.016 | 2.41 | 2.57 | 2.77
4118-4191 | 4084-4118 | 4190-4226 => 0.049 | 2.61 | 2.45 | 2.53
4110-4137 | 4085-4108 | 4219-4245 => 0.018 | 2.57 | 2.54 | 2.64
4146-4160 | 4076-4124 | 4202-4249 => 0.074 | 2.58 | 2.43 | 2.65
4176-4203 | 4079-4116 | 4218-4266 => 0.104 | 2.6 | 2.41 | 2.69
